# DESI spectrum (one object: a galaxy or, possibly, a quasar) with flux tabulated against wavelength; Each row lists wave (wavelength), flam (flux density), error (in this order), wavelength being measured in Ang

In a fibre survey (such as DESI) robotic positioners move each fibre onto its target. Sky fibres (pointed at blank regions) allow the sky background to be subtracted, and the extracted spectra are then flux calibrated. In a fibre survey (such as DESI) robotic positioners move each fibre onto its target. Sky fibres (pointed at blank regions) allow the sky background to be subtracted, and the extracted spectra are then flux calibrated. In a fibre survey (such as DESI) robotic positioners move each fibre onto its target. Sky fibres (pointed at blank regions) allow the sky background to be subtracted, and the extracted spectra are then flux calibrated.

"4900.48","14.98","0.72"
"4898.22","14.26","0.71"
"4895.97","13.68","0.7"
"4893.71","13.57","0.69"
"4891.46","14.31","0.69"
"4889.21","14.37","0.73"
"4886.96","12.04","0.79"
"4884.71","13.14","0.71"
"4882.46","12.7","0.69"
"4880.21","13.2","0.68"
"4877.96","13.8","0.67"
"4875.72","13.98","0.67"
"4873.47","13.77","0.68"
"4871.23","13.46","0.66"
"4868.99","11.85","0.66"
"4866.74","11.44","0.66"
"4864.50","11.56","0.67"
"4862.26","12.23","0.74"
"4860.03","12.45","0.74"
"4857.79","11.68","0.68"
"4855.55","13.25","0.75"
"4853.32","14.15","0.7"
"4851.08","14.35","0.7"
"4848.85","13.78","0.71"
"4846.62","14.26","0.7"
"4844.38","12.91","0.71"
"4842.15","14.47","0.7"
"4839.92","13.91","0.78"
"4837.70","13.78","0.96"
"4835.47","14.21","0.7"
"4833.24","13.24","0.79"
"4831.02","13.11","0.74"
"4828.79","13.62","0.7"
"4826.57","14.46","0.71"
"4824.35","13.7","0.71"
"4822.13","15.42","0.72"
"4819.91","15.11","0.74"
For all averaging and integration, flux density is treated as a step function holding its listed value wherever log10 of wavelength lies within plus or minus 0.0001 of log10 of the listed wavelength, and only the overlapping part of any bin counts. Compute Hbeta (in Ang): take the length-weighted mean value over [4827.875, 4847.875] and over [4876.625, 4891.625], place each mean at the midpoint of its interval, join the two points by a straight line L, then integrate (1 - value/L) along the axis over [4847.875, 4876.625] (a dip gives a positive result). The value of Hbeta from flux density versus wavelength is 1.3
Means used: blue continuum 13.7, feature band 12.9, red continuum 13.3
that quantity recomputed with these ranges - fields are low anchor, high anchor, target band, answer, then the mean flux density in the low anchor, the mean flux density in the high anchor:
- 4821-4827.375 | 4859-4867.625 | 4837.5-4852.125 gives -0.9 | 14.5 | 11.9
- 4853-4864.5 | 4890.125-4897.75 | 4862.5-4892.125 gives 0.6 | 12.5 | 13.9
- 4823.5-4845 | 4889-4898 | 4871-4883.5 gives 0.4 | 13.8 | 14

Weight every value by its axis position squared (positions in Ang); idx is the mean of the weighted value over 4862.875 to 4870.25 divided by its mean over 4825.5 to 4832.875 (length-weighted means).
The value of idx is 0.87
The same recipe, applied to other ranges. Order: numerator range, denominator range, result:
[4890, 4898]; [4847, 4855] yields 1.01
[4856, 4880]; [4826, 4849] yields 0.93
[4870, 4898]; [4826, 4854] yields 0.99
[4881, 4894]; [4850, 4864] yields 1.04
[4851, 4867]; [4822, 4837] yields 0.92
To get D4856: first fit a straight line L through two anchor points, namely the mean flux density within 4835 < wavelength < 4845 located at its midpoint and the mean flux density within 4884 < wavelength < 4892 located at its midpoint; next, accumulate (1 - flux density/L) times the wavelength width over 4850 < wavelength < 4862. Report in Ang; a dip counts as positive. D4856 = 0.6 Ang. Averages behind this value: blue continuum 13.9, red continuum 13.4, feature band 13.1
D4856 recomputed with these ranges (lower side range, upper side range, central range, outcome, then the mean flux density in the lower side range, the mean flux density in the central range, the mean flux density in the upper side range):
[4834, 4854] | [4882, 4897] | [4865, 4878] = 0.7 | 14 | 12.9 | 13.4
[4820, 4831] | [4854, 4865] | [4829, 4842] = 0.0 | 14.3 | 13.7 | 12.4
